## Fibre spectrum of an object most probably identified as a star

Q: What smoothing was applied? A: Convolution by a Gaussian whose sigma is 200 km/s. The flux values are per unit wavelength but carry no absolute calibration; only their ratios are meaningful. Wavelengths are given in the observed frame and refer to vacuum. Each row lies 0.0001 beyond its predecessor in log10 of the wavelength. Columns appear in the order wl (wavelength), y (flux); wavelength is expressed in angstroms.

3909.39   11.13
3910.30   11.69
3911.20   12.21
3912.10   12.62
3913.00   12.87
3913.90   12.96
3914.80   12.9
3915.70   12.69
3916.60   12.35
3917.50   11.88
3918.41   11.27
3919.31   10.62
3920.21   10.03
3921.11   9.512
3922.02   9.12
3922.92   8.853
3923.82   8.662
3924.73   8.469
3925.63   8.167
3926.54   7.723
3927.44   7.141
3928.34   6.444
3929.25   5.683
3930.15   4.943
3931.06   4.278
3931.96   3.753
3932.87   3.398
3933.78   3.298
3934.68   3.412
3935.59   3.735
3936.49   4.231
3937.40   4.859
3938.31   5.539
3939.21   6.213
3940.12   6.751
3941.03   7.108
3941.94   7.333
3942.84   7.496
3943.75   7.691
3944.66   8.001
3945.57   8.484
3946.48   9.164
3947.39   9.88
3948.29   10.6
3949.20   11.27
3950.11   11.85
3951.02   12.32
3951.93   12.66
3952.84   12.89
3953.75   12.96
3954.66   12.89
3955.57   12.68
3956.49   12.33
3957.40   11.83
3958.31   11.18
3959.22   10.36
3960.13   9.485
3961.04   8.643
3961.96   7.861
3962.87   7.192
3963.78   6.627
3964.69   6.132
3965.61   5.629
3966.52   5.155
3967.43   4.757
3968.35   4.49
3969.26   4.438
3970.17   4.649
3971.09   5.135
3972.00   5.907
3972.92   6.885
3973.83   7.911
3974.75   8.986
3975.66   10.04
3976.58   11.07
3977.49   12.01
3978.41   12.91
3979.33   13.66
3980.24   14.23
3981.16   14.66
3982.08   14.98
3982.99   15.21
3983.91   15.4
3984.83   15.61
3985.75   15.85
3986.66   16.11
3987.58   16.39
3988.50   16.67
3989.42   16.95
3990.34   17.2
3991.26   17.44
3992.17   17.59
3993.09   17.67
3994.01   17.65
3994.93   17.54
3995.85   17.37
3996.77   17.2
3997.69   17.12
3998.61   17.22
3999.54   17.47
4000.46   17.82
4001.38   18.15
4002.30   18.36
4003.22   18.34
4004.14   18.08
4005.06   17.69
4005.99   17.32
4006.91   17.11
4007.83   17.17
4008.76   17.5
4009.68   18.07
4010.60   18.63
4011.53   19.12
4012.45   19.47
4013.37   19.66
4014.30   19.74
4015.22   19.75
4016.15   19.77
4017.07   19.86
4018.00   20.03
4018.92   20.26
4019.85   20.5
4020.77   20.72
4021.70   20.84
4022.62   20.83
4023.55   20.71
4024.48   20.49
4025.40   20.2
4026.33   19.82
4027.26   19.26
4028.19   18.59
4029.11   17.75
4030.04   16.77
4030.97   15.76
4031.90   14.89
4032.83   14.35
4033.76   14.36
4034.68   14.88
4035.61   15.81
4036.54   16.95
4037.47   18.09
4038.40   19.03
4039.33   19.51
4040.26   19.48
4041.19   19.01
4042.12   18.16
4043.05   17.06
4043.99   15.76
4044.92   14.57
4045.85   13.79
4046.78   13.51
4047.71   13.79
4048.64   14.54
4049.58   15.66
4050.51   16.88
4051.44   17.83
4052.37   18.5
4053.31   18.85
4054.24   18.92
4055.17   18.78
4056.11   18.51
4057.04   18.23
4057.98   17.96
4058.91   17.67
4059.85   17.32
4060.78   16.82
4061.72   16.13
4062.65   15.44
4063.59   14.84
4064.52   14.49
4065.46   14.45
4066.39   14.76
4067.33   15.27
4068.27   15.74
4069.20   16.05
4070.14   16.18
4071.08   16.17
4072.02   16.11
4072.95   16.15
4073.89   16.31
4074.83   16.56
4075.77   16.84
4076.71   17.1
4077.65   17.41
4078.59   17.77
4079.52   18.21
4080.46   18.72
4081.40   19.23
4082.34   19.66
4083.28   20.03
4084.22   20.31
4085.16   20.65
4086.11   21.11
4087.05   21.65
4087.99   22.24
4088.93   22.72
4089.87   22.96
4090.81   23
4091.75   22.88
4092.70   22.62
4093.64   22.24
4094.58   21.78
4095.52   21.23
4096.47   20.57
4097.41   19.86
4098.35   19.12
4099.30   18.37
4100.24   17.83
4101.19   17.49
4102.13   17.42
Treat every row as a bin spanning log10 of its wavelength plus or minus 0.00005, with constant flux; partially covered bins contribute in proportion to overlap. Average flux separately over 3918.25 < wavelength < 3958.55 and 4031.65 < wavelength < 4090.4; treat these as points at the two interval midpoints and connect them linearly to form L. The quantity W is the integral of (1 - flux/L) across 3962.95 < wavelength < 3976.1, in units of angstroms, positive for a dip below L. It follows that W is 5.5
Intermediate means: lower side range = 8.34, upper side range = 17.3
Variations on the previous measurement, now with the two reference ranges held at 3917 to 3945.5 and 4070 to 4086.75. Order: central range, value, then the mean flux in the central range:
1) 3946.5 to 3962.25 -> -4.62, 11.3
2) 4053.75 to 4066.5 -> -0.08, 16.8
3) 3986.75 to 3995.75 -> -4.44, 17.2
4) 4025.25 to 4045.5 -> -3.25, 17.2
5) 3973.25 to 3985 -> -2.26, 12.7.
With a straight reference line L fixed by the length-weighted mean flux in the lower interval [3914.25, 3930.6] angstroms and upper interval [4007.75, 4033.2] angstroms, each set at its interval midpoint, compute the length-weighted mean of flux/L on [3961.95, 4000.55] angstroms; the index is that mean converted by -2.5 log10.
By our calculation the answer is 0.24 mag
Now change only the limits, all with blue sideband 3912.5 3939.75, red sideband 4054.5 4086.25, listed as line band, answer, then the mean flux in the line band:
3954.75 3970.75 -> 0.262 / 7.94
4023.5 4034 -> -0.216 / 17.7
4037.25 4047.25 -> -0.113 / 17.1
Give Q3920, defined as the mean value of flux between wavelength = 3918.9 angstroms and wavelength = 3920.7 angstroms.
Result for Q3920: 10.3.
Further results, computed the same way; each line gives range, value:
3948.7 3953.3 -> 12.2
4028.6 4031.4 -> 16.8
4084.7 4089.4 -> 21.7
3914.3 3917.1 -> 12.7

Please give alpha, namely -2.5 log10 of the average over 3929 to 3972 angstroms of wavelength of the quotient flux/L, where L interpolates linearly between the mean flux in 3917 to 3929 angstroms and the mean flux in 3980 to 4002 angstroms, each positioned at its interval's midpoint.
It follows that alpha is 0.50 mag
